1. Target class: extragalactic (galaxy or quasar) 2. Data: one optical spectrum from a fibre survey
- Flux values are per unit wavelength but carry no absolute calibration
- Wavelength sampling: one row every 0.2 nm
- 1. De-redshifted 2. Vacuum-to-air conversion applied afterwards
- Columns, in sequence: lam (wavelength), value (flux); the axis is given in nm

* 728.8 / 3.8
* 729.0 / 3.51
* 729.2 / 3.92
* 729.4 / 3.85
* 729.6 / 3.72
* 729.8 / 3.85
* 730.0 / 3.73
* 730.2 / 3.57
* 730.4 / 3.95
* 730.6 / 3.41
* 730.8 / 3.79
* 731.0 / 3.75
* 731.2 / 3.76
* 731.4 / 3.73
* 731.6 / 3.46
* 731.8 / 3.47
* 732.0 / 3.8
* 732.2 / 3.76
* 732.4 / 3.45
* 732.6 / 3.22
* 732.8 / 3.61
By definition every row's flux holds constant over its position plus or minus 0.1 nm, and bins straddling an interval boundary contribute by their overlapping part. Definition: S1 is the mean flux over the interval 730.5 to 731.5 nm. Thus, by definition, 3.69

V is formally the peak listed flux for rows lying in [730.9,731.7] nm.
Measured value 3.76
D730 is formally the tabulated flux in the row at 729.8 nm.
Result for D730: 3.85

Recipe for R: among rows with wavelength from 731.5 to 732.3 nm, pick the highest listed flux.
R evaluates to 3.8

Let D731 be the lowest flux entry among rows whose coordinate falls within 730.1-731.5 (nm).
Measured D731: 3.41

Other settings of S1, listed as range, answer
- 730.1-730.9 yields 3.68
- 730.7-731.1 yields 3.77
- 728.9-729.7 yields 3.75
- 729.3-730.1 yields 3.79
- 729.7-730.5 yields 3.77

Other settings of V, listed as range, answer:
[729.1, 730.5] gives 3.95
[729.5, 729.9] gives 3.85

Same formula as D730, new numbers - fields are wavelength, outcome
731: 3.75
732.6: 3.22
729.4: 3.85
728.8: 3.8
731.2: 3.76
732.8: 3.61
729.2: 3.92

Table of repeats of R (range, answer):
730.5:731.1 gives 3.79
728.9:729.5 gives 3.92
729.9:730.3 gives 3.73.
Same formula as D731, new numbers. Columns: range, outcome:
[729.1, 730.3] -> 3.57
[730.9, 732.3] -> 3.46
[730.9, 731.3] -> 3.75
